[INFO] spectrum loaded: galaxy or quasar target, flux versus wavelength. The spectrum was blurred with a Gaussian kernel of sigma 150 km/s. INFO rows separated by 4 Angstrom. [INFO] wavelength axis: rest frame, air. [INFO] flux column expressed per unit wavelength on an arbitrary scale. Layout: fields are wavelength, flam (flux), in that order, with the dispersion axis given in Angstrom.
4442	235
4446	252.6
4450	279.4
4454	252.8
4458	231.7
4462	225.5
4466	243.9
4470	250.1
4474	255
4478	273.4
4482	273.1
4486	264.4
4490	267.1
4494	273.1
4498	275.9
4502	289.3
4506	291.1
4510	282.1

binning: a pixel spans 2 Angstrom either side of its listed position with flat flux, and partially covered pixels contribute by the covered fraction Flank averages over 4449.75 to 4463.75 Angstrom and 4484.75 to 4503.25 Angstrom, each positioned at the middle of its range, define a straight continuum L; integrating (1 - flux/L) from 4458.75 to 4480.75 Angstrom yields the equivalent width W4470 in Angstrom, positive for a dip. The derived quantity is 0.4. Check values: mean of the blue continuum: 244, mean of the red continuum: 274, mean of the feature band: 249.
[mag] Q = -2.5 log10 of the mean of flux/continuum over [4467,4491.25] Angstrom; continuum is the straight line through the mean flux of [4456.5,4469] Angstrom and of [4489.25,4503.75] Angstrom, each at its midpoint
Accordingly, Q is -0.03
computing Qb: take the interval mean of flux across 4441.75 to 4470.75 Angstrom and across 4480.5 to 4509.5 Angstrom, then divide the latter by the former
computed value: 1.12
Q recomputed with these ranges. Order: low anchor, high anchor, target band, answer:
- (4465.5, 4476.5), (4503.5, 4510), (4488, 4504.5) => 0.00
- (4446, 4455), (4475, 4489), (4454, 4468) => 0.13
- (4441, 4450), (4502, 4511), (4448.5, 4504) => 0.04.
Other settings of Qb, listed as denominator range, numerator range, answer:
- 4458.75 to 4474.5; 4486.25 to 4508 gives 1.15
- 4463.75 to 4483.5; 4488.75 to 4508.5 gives 1.08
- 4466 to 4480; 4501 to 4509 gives 1.12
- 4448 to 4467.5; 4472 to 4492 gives 1.08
